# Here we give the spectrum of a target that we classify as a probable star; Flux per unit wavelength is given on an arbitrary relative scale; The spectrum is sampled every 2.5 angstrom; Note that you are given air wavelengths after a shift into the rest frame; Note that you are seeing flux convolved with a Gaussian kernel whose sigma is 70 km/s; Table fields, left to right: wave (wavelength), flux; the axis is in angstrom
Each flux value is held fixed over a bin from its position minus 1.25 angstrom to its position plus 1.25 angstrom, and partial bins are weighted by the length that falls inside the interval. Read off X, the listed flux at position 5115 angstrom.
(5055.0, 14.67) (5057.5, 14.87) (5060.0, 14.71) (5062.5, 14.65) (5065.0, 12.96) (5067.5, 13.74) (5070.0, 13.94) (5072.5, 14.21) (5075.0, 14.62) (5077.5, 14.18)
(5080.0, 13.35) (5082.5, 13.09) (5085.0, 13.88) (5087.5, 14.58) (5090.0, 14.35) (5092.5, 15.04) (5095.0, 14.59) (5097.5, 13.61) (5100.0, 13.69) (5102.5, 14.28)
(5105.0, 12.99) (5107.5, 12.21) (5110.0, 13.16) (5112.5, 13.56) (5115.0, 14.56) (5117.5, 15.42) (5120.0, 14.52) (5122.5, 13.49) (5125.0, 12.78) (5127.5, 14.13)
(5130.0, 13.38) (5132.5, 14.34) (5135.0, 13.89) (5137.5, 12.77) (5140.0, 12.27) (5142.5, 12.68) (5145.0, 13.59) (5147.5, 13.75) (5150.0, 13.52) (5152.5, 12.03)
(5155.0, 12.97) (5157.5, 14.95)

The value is 14.56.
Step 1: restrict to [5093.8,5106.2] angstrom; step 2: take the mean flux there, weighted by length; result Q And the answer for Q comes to 13.8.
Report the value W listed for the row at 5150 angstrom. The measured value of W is 13.52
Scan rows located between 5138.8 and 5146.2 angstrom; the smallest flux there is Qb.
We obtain 12.27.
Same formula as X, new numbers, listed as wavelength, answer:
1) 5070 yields 13.94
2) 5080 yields 13.35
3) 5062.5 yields 14.65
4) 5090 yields 14.35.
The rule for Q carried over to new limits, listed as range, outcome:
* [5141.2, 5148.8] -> 13.3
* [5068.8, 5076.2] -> 14.3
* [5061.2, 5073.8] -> 13.9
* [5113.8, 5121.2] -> 14.8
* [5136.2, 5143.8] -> 12.6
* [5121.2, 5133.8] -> 13.6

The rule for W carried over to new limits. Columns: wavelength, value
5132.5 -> 14.34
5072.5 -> 14.21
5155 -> 12.97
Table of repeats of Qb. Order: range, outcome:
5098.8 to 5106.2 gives 12.99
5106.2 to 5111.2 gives 12.21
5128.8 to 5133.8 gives 13.38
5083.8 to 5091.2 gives 13.88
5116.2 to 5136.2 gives 12.78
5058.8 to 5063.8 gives 14.65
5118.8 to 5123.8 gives 13.49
